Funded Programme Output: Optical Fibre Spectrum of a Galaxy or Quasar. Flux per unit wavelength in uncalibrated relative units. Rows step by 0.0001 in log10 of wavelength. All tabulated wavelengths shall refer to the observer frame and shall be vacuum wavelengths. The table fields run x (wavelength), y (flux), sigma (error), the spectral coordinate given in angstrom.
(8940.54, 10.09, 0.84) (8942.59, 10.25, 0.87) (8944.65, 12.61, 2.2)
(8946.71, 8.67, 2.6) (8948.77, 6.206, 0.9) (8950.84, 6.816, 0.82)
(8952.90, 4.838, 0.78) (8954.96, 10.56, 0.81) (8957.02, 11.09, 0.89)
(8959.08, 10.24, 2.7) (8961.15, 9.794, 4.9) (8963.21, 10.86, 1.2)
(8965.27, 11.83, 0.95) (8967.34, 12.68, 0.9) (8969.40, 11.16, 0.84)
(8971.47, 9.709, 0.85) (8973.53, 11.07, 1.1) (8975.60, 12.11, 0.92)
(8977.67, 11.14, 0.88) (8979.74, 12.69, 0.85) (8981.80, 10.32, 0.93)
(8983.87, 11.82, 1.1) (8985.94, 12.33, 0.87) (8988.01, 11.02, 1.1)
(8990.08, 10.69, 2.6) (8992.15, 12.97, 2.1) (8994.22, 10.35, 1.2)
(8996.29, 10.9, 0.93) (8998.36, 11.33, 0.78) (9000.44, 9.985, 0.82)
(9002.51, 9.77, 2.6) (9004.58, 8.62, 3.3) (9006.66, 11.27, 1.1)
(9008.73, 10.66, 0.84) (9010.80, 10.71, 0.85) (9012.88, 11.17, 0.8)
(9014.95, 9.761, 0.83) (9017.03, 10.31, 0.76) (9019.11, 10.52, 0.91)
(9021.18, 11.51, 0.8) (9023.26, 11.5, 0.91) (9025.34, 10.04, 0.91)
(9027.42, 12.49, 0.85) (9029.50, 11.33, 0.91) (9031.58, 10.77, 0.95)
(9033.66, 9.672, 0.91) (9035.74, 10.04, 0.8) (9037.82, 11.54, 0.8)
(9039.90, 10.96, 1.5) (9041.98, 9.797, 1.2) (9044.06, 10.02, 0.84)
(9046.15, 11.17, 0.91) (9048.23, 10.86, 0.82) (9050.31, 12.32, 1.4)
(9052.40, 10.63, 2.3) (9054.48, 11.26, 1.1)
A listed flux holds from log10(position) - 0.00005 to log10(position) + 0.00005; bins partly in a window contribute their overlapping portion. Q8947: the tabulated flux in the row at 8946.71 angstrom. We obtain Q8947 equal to 8.67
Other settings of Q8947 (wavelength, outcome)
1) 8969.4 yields 11.16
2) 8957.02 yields 11.09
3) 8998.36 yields 11.33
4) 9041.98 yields 9.797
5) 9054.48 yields 11.26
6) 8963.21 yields 10.86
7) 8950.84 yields 6.816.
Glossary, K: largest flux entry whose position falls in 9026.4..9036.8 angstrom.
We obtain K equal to 12.49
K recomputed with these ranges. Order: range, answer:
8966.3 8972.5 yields 12.68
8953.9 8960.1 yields 11.09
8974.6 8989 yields 12.69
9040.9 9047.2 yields 11.17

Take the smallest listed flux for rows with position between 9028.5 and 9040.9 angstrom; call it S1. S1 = 9.672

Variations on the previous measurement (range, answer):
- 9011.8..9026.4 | 9.761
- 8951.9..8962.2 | 4.838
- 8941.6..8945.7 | 10.25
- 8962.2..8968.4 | 10.86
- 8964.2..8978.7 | 9.709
